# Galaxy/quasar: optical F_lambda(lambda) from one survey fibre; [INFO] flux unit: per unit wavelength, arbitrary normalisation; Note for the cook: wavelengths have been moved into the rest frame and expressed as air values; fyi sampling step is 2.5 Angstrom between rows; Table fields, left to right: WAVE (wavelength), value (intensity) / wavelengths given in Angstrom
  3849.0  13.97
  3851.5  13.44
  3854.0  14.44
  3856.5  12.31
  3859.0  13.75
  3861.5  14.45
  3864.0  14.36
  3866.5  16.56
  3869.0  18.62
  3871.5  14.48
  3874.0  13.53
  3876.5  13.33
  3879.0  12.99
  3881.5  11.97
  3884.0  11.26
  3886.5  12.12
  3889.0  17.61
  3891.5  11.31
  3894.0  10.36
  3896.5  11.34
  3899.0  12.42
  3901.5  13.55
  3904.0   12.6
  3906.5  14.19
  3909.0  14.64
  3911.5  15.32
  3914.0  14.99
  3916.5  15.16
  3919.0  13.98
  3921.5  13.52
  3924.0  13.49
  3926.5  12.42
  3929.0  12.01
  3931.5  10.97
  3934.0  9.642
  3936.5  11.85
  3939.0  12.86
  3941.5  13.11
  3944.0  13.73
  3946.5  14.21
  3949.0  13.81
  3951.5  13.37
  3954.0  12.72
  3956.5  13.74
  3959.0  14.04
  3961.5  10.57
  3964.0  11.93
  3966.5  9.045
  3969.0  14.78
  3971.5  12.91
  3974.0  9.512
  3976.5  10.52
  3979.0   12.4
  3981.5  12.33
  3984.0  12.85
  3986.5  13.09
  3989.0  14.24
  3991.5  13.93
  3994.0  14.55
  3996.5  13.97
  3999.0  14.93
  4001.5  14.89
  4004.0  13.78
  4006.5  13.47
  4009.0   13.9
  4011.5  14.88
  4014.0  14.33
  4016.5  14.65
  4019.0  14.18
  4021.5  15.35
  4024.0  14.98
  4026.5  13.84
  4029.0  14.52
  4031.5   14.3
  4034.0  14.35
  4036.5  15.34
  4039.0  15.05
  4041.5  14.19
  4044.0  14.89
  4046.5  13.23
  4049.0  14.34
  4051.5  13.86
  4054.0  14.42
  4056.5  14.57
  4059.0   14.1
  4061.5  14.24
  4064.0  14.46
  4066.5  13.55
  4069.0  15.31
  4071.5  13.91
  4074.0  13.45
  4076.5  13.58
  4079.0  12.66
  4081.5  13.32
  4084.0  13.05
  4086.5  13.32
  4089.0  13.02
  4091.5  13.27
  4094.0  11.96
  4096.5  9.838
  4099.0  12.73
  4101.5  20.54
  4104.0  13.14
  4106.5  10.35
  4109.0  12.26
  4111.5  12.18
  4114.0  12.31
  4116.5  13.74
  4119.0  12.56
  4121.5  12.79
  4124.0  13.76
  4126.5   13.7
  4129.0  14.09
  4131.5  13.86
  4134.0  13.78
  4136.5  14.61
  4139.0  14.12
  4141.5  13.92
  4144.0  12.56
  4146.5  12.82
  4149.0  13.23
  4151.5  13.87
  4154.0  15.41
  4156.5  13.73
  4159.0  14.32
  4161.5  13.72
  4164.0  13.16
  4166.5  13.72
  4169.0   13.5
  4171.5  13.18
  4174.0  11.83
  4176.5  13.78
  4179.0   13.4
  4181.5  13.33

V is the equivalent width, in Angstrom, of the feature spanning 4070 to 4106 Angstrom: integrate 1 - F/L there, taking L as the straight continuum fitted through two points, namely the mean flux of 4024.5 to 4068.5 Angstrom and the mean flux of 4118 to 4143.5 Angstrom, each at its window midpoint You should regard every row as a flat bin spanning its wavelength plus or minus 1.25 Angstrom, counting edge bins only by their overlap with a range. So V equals 1.7 Angstrom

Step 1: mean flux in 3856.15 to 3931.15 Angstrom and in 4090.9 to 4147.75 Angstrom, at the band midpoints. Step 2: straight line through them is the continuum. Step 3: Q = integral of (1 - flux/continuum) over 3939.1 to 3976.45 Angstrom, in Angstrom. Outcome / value 2.5 Angstrom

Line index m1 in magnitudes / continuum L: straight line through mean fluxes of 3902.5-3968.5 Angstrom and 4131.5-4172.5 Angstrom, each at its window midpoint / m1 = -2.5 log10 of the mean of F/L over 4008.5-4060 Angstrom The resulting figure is -0.086 mag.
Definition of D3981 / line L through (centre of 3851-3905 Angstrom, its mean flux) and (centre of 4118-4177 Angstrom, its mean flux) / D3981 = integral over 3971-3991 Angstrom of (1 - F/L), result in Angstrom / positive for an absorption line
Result 1.9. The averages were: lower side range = 13.5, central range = 12.3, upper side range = 13.6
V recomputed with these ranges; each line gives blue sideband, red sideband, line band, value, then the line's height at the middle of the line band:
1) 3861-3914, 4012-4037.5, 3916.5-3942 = 2.7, 14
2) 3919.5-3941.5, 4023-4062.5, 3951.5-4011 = 1.0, 13.2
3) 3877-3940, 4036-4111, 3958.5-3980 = 2.5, 13.2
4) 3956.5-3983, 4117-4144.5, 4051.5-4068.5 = -1.8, 12.9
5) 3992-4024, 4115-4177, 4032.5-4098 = 1.6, 14.1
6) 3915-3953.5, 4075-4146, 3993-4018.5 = -2.5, 13.1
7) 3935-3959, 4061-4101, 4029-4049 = -1.7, 13.3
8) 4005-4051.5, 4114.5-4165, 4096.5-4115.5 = 1.0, 13.9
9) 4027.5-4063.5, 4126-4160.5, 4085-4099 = 1.8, 14.1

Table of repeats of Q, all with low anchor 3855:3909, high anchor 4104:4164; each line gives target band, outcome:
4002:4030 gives -1.9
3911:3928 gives -0.7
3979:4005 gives -0.7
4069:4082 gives -0.2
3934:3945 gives 0.8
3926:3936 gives 1.7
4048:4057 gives -0.6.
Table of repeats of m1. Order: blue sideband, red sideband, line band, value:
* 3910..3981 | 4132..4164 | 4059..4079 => -0.05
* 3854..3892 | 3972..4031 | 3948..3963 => 0.06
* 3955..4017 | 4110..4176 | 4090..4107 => 0.01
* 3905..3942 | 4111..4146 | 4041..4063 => -0.07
